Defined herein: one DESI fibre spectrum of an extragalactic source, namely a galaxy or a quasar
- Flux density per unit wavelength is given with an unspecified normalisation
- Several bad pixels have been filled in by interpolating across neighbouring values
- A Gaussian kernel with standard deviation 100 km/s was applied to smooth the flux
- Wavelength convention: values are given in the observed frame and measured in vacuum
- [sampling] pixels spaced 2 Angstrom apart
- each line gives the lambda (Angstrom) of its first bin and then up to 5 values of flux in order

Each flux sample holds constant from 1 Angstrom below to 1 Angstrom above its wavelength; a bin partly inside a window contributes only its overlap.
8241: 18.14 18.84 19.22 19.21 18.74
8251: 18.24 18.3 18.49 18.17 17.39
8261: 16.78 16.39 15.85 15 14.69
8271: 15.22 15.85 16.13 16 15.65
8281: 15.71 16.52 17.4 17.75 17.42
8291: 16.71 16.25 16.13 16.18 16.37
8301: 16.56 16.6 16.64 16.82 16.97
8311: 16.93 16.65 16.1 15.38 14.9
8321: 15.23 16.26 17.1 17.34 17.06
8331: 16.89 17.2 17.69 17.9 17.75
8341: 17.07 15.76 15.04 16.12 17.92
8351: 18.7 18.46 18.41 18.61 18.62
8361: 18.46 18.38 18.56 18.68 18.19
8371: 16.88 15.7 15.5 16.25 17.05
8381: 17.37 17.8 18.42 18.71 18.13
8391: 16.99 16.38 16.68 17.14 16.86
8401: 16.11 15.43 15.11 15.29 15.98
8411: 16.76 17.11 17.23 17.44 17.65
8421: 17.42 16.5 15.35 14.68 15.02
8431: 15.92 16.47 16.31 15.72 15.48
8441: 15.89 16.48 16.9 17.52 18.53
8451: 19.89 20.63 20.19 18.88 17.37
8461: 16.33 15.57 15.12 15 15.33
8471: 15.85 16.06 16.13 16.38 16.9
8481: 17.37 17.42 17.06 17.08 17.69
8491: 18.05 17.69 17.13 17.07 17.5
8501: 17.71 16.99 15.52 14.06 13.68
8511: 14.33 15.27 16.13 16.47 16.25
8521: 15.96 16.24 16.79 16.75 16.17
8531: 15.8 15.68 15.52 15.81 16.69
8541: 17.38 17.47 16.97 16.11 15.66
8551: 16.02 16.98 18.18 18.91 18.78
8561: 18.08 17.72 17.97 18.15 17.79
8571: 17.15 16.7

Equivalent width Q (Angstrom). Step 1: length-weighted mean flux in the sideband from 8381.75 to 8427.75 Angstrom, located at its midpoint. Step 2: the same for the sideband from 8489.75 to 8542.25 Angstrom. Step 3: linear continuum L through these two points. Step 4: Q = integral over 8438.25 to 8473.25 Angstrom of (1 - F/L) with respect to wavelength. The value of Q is -1.2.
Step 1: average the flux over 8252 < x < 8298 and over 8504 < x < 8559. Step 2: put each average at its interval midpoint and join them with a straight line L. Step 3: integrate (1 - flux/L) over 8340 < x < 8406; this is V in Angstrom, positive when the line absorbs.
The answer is -3.42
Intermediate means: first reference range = 16.5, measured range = 17.3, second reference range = 16.2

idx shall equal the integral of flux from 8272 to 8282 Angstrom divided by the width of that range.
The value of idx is 15.9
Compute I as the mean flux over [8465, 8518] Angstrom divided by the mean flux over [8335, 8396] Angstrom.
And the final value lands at 0.94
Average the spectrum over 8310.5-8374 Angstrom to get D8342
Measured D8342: 17.2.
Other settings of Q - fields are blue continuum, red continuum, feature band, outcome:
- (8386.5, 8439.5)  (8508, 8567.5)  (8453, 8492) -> -1.0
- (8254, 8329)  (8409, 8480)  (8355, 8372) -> -1.8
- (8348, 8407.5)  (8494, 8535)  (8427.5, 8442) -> 0.9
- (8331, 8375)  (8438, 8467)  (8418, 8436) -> 1.3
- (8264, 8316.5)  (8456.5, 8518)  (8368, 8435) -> -1.2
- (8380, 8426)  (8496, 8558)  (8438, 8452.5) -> -0.6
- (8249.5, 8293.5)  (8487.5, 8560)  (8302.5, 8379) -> -2.1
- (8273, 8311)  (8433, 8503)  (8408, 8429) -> 0.5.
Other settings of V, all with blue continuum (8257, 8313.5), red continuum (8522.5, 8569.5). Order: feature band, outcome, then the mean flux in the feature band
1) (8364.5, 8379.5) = -0.4 Angstrom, 17.1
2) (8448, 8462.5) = -1.7 Angstrom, 18.7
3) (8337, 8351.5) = -0.3 Angstrom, 16.9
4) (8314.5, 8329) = 0.3 Angstrom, 16.1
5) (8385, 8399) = -0.6 Angstrom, 17.4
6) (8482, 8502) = -0.7 Angstrom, 17.4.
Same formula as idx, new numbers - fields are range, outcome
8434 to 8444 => 16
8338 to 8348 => 16.3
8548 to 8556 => 16.7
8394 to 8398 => 16.9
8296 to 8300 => 16.3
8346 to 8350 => 17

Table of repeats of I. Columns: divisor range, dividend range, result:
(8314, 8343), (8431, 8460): 1.05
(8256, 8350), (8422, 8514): 1.01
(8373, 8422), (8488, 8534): 0.97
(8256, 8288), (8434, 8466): 1.06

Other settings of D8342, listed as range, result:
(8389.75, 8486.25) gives 16.7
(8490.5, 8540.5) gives 16.2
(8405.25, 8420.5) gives 16.7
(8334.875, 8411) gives 17.2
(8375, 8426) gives 16.8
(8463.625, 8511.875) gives 16.4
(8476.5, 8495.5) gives 17.3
